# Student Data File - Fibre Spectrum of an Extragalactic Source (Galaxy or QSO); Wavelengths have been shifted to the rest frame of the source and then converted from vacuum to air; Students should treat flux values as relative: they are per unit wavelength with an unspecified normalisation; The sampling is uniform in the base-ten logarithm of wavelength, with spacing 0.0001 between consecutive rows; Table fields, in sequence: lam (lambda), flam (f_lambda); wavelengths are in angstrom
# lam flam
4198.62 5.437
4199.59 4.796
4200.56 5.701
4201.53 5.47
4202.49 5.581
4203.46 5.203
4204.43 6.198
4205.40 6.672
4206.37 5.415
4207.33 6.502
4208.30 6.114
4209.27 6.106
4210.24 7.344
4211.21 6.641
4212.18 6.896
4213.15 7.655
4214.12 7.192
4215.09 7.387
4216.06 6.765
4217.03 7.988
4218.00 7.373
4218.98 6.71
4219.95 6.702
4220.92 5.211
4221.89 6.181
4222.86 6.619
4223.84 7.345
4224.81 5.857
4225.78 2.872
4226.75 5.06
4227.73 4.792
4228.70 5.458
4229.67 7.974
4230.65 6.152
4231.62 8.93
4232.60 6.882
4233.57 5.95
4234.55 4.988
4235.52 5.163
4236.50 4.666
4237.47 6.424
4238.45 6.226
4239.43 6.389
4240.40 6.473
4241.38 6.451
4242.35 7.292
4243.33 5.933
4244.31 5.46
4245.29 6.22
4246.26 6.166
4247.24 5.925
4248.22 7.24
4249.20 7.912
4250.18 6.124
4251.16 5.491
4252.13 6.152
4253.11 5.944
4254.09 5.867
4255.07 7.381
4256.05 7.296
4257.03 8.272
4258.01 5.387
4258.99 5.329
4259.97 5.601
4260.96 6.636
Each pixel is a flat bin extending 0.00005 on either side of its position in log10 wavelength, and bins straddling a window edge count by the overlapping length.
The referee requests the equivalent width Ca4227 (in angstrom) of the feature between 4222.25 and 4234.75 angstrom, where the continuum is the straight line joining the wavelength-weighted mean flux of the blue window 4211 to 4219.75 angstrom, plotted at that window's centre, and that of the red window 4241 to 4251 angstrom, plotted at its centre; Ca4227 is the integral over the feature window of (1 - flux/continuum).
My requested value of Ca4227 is 1.4 angstrom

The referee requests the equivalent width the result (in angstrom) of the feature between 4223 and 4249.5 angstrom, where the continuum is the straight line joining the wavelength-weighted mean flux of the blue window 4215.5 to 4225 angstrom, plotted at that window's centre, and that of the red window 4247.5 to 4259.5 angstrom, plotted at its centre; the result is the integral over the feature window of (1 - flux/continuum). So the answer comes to 1.9 angstrom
